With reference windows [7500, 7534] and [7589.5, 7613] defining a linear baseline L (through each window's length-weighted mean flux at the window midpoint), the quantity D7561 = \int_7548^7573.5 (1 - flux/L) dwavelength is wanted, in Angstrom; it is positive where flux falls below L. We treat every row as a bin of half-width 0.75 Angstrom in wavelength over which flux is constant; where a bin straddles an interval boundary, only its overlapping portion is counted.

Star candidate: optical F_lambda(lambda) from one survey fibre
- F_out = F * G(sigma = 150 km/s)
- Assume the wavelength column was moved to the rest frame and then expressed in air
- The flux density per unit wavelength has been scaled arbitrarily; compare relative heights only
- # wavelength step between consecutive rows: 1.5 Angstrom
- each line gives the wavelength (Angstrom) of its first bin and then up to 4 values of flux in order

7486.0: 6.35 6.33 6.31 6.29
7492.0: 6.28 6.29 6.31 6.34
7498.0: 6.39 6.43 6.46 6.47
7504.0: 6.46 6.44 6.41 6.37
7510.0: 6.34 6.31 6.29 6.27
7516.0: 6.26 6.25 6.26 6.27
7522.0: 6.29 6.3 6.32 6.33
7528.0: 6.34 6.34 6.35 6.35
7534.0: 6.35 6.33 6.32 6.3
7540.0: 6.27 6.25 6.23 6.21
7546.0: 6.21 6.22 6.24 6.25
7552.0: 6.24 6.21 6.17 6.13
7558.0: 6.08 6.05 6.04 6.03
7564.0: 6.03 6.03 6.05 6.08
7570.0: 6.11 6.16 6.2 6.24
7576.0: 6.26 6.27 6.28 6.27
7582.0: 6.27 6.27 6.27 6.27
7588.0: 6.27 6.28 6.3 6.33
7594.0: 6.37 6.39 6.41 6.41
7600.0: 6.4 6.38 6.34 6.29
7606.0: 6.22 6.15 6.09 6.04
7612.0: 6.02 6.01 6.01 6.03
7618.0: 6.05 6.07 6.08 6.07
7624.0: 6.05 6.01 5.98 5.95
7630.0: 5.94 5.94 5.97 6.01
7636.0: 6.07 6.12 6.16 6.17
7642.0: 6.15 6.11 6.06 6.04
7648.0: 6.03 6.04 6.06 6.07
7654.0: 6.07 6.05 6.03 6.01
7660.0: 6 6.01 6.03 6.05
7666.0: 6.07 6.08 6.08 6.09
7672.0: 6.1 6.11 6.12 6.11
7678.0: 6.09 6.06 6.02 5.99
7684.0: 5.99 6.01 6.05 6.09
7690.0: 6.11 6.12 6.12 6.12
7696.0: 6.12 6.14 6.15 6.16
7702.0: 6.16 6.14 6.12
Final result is 0.7 Angstrom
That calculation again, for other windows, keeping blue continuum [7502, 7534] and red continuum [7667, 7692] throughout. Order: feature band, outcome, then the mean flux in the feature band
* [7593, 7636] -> 0.32 Angstrom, 6.13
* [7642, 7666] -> 0.25 Angstrom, 6.05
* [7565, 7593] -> 0.05 Angstrom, 6.22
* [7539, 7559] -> 0.24 Angstrom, 6.21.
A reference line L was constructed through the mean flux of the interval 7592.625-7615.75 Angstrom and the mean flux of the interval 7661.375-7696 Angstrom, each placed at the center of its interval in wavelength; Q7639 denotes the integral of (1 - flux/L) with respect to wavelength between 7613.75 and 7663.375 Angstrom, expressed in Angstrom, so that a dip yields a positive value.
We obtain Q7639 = 1.0 Angstrom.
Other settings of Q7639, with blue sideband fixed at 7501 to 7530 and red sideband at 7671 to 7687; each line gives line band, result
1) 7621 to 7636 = 0.4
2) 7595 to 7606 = -0.3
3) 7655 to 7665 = 0.1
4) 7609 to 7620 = 0.2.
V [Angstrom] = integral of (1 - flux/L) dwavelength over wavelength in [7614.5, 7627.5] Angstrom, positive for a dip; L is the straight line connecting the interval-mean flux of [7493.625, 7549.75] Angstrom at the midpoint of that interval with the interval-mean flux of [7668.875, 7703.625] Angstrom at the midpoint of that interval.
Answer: 0.30 Angstrom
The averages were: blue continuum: 6.32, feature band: 6.04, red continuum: 6.09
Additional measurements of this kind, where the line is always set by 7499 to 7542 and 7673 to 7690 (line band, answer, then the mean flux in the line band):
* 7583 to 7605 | -0.4 Angstrom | 6.33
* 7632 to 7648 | 0.1 Angstrom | 6.08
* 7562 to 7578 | 0.3 Angstrom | 6.13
